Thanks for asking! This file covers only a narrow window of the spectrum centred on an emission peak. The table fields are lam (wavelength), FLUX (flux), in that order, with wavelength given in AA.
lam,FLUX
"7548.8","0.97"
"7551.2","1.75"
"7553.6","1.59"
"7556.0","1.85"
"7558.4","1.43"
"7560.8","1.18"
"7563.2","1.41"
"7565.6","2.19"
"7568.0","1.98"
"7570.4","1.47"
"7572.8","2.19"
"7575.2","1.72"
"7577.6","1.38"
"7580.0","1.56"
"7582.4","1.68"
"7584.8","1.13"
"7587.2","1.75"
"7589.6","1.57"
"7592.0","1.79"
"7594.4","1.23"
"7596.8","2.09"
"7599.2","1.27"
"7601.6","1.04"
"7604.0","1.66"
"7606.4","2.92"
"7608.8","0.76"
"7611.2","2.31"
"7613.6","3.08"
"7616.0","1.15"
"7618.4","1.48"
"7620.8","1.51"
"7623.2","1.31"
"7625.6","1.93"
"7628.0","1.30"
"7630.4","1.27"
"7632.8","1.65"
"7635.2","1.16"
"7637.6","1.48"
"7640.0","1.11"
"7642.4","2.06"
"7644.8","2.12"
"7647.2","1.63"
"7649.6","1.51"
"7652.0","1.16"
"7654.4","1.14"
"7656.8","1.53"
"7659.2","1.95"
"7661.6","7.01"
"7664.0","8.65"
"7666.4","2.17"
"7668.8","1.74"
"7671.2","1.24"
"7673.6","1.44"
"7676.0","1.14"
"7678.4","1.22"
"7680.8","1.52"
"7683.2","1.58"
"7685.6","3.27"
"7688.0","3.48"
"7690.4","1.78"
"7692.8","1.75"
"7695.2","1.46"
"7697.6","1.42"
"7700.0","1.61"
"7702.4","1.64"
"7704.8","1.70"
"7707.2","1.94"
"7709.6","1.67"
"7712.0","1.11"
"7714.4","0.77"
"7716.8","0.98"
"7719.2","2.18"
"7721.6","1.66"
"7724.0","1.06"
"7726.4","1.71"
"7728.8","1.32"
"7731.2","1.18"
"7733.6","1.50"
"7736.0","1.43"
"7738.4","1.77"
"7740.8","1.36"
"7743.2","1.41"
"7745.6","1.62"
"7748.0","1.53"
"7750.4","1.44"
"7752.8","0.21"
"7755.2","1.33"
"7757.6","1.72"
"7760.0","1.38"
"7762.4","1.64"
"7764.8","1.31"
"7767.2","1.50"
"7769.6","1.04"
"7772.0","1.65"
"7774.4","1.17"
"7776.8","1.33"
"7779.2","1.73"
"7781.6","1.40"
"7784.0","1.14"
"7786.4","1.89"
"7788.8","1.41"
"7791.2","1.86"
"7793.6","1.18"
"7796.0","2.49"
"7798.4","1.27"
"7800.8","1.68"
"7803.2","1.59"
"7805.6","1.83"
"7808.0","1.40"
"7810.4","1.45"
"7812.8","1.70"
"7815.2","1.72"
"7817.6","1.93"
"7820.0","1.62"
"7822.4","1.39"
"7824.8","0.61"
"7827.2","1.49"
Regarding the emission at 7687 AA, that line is [N II]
